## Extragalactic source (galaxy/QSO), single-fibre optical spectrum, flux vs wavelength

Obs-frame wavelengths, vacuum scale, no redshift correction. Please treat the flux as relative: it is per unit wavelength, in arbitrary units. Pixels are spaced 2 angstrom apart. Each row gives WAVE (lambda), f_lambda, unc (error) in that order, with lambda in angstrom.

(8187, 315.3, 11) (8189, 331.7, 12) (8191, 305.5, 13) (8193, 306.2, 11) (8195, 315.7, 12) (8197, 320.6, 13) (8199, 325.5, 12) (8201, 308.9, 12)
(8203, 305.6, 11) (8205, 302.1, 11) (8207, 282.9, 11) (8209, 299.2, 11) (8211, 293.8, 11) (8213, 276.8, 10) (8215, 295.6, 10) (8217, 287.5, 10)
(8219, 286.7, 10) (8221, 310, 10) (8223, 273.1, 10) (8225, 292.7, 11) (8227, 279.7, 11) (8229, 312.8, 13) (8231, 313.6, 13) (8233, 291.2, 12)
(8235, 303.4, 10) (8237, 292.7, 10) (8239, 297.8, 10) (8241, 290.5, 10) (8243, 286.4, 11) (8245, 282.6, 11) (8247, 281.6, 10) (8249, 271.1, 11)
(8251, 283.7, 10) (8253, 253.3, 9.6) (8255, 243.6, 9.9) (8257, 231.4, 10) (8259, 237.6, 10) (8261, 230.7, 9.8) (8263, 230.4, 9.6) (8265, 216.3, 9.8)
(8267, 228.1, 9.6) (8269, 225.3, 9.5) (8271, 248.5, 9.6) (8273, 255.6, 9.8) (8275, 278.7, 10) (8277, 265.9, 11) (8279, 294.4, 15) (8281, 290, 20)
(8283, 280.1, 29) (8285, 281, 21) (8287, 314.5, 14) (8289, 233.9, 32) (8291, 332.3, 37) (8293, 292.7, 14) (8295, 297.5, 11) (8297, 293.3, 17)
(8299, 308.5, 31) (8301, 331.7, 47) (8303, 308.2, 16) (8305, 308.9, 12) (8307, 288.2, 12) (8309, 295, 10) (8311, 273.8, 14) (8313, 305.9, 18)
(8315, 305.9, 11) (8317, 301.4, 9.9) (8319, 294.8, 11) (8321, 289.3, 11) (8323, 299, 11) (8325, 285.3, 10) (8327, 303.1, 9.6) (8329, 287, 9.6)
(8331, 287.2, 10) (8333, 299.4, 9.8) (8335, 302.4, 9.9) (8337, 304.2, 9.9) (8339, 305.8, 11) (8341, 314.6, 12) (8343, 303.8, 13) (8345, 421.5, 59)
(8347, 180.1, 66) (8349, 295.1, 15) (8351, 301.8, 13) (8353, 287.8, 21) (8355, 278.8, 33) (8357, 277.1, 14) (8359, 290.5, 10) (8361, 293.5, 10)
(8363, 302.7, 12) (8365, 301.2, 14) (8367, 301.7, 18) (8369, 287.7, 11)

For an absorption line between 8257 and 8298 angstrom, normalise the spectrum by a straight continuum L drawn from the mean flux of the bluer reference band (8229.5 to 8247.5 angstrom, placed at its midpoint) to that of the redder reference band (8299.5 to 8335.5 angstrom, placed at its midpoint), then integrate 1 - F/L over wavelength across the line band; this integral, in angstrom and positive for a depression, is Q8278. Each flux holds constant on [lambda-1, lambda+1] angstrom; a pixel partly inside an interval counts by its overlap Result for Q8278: 4.3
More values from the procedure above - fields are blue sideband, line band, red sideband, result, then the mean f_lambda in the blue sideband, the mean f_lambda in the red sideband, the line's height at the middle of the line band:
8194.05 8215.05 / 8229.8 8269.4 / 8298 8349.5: 4.77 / 303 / 300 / 302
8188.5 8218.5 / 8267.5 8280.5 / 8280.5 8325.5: 1.62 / 303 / 296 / 298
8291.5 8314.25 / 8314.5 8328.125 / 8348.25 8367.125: 0.08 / 301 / 293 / 298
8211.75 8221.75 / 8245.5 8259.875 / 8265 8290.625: 0.93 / 291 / 266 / 276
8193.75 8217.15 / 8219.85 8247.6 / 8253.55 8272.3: -2.67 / 302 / 233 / 268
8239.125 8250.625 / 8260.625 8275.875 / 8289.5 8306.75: 2.82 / 284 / 306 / 293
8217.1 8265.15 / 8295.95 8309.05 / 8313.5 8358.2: -0.73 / 276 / 297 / 289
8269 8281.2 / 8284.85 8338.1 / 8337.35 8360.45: -3.05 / 267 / 296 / 282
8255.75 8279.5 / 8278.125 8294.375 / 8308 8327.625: -1.66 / 244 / 295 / 263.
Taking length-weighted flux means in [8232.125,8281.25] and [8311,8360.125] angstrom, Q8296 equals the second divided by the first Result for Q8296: 1.12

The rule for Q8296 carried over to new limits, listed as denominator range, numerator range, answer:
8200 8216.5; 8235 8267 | 0.89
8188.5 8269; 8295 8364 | 1.05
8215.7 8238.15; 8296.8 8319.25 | 1.02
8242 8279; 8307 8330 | 1.16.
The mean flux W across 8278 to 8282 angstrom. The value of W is 292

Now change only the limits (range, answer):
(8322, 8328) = 296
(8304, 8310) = 297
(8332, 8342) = 305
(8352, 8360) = 284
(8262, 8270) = 225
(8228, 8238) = 303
